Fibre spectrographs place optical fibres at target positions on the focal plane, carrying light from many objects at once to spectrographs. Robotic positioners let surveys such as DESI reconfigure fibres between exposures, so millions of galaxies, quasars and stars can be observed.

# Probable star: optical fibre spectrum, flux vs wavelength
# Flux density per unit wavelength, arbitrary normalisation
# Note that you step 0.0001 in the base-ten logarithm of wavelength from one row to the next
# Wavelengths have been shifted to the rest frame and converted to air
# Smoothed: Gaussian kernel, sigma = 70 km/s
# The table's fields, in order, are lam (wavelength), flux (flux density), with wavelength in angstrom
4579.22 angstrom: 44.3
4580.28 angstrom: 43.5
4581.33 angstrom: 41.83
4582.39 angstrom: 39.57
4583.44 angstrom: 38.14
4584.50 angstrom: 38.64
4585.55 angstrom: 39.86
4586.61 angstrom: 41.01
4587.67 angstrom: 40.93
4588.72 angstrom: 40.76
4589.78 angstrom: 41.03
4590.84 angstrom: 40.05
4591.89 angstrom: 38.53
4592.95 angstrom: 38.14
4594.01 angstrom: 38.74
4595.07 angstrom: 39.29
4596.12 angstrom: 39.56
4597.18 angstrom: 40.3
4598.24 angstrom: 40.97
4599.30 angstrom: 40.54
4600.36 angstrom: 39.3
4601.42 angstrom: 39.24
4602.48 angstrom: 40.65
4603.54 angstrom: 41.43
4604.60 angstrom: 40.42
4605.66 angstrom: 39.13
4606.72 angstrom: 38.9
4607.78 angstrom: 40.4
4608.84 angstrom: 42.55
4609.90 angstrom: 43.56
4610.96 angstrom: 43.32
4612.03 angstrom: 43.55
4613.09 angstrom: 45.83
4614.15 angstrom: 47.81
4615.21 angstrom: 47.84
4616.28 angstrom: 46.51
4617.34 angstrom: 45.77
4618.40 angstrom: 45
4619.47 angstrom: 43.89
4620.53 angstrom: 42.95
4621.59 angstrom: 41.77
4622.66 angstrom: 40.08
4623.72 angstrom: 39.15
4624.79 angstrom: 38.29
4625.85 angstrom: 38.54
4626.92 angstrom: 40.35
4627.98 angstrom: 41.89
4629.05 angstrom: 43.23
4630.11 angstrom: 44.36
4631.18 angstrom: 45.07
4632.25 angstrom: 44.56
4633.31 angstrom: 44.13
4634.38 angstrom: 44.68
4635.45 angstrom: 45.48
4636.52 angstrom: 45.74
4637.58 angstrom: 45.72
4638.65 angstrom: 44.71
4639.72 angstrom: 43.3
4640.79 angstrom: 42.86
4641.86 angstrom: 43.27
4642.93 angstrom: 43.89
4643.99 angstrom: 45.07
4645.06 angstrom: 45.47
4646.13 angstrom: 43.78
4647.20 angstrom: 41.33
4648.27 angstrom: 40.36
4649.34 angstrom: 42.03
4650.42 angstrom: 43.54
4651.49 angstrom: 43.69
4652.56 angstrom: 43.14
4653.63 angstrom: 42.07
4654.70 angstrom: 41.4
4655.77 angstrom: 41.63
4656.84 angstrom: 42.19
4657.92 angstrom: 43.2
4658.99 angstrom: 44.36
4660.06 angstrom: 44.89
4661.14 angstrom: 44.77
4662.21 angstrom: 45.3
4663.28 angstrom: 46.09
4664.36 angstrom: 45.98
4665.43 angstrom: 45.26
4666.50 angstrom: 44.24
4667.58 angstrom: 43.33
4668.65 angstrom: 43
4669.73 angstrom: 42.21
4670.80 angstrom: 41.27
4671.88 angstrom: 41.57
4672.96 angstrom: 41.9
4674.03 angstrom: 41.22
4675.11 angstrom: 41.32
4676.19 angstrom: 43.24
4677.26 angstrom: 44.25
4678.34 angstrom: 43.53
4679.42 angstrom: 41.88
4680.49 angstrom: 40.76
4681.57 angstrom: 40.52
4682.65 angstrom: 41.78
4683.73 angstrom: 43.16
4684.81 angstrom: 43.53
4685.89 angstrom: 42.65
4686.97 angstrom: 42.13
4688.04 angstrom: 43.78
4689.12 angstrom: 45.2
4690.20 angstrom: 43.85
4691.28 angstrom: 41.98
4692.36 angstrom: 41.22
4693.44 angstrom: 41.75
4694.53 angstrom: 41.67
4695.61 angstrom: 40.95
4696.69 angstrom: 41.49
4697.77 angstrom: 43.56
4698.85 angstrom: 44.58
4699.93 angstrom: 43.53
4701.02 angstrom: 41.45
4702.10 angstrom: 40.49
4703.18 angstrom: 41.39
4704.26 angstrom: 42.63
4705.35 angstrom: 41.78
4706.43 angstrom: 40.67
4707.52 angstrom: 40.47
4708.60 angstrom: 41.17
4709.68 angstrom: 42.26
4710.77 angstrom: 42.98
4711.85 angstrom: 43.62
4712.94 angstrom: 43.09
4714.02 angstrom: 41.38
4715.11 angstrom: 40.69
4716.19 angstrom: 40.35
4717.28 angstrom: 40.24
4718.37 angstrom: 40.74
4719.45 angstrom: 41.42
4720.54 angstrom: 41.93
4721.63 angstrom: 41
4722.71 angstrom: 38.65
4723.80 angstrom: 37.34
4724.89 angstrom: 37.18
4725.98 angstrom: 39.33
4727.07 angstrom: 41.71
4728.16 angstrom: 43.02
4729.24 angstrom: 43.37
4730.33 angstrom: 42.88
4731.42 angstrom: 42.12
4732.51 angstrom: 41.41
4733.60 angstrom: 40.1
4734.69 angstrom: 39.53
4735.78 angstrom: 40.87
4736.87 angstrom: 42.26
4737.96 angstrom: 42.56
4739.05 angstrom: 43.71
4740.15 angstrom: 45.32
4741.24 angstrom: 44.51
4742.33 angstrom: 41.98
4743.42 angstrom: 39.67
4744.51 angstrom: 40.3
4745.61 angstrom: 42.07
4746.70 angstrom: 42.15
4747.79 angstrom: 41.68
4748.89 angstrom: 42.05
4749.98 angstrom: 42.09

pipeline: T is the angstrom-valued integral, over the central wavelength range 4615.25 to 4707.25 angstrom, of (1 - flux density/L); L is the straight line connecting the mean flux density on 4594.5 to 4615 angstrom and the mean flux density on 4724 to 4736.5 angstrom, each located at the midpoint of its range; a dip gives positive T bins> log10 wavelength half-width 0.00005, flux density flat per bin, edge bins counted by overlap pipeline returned -3.8 angstrom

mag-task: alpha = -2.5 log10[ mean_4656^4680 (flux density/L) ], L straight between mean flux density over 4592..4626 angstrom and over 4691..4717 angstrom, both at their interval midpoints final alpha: -0.04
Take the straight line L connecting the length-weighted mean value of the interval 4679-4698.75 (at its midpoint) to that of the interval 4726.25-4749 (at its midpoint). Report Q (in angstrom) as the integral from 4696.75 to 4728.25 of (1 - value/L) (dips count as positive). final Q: 0.7 angstrom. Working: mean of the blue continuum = 42.4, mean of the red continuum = 42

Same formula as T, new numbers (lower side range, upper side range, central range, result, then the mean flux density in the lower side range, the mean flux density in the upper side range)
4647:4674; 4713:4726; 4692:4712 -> -0.4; 43.1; 40.2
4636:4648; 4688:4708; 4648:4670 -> 0.0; 44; 42.2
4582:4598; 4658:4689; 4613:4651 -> -1.9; 39.7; 43.2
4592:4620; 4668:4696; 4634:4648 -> -0.7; 42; 42.3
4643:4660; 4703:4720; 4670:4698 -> -0.1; 43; 41.6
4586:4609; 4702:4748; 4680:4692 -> -0.5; 40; 41.5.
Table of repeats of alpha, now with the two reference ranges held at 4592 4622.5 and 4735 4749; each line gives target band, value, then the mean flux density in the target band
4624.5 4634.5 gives -0.01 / 42.5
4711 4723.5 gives 0.03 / 41.2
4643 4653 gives -0.03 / 43.2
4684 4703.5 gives -0.01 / 42.5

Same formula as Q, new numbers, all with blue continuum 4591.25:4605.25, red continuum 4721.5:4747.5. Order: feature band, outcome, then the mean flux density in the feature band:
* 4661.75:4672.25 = -0.8 angstrom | 43.9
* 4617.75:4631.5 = -0.6 angstrom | 41.9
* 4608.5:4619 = -1.4 angstrom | 45.2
